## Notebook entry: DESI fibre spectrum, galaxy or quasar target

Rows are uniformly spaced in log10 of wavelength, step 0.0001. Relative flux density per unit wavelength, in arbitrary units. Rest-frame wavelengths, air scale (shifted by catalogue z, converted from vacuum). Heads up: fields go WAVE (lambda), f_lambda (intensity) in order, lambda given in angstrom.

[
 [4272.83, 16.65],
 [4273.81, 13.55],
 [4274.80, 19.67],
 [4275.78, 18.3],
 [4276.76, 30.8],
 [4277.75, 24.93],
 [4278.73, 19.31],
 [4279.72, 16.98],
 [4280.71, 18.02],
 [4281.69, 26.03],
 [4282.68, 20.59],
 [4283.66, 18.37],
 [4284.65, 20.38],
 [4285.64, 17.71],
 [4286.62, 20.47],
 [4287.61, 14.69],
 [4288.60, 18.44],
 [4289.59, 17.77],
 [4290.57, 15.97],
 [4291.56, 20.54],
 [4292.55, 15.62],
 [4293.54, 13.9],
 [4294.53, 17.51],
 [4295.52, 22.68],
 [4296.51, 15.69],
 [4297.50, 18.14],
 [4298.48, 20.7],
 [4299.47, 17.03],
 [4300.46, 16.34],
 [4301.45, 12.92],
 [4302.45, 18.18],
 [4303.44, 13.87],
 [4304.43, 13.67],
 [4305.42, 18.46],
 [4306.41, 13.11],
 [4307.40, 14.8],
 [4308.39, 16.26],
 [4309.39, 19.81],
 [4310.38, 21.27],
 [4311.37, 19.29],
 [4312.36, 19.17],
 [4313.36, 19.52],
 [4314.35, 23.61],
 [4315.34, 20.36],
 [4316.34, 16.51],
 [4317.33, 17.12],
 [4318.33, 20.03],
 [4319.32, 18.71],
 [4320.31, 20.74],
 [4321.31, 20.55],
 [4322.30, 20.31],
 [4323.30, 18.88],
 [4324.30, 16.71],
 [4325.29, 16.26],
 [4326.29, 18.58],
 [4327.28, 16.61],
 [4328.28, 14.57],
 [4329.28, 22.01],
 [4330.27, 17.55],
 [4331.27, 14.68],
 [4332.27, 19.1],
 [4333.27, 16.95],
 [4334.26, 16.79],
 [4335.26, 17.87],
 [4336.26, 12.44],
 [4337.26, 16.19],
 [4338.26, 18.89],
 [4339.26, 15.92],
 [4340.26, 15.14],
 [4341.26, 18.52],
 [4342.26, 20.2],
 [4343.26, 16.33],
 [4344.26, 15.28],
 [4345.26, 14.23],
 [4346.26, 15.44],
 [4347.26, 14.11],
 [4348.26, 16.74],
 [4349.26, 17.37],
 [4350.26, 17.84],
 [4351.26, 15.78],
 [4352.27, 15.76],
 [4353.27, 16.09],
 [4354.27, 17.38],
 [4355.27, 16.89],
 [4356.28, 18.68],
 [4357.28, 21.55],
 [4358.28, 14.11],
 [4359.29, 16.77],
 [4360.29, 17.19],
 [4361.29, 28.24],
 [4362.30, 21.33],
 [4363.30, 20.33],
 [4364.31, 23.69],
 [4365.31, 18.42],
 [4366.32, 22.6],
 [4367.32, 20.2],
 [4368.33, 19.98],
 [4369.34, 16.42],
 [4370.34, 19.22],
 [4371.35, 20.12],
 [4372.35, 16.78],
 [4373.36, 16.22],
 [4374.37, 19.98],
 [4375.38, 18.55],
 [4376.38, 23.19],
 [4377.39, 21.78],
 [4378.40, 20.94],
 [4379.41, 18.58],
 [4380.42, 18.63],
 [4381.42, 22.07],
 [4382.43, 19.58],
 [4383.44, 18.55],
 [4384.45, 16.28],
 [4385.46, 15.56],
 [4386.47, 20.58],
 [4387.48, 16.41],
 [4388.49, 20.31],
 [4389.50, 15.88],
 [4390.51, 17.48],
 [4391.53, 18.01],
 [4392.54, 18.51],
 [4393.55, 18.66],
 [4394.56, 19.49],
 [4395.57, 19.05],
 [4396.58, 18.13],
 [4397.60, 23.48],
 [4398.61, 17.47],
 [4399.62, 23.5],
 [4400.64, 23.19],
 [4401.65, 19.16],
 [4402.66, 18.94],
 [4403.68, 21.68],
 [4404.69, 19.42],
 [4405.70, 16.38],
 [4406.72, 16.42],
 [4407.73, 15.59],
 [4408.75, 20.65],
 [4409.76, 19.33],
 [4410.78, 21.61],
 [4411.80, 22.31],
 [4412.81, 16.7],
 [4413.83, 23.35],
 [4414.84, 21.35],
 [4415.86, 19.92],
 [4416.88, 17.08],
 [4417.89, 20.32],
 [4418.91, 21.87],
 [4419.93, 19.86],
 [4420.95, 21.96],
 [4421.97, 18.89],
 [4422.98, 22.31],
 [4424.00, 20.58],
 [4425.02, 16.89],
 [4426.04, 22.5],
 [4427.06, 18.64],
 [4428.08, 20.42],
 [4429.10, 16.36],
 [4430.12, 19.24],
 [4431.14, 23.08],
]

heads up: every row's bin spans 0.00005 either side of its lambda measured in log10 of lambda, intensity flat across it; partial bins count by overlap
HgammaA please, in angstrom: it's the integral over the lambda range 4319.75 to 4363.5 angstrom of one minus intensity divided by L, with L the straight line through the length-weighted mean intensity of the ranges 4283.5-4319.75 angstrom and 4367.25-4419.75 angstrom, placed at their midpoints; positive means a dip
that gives 2.2 angstrom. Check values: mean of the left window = 17.8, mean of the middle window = 17.6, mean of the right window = 19.3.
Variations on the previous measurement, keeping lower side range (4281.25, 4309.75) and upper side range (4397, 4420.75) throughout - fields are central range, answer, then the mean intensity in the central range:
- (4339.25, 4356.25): 1.99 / 16.5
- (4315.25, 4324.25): -0.50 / 19.1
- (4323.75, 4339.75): 1.20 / 16.9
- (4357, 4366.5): -0.67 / 20.3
